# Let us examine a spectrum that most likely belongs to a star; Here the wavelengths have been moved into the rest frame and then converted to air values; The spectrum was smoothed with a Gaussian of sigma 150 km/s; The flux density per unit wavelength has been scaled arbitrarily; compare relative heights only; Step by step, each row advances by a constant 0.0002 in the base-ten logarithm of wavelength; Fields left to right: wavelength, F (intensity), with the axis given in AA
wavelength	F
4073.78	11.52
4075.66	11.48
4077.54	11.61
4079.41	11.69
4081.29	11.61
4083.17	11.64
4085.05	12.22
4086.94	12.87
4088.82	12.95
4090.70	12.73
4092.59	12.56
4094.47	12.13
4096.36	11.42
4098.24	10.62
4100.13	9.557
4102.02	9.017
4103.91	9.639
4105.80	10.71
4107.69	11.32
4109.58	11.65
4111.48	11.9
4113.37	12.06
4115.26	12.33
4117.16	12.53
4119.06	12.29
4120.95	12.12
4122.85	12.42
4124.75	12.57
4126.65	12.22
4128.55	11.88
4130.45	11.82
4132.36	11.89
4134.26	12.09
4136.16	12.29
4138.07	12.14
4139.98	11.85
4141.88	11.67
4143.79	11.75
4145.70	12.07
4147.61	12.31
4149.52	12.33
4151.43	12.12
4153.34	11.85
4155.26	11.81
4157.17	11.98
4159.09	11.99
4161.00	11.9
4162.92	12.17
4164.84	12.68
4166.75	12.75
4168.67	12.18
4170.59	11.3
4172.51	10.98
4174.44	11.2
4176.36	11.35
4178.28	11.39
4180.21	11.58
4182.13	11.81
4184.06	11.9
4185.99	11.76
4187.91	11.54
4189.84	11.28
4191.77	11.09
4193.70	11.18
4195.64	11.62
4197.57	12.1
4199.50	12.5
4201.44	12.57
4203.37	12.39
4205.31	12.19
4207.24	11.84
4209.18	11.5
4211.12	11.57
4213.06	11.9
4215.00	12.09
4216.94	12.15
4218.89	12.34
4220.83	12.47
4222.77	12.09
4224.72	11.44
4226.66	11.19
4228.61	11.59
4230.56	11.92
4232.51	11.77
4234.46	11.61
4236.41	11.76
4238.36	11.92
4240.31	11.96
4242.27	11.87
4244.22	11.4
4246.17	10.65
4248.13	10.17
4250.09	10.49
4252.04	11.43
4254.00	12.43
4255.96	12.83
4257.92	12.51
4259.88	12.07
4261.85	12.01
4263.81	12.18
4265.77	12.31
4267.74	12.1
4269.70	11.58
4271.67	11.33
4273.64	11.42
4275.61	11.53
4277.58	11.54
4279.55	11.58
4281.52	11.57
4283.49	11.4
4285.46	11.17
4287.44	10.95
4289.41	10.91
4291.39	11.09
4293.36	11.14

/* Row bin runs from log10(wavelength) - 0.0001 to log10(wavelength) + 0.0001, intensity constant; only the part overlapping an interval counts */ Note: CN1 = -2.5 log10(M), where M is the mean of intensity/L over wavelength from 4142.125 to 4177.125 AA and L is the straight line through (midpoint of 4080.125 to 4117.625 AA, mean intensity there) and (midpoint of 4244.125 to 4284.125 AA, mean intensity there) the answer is -0.03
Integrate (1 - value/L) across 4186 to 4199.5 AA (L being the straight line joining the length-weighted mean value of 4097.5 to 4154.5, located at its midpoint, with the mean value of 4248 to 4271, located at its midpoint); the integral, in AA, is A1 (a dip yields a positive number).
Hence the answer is 0.3 AA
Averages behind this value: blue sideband 11.7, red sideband 11.9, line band 11.6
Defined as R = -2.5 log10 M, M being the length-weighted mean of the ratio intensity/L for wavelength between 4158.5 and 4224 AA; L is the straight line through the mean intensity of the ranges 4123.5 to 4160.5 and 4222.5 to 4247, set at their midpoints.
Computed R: 0.00 mag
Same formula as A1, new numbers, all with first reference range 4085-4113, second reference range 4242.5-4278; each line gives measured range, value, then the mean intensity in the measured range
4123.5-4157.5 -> -1.68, 12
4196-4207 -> -0.67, 12.3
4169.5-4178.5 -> 0.22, 11.2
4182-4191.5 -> -0.04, 11.6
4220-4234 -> -0.18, 11.8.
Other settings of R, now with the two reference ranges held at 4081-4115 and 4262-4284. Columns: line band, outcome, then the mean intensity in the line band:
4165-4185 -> -0.01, 11.7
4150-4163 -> -0.04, 12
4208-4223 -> -0.03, 12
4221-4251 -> 0.02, 11.5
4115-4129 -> -0.07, 12.3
